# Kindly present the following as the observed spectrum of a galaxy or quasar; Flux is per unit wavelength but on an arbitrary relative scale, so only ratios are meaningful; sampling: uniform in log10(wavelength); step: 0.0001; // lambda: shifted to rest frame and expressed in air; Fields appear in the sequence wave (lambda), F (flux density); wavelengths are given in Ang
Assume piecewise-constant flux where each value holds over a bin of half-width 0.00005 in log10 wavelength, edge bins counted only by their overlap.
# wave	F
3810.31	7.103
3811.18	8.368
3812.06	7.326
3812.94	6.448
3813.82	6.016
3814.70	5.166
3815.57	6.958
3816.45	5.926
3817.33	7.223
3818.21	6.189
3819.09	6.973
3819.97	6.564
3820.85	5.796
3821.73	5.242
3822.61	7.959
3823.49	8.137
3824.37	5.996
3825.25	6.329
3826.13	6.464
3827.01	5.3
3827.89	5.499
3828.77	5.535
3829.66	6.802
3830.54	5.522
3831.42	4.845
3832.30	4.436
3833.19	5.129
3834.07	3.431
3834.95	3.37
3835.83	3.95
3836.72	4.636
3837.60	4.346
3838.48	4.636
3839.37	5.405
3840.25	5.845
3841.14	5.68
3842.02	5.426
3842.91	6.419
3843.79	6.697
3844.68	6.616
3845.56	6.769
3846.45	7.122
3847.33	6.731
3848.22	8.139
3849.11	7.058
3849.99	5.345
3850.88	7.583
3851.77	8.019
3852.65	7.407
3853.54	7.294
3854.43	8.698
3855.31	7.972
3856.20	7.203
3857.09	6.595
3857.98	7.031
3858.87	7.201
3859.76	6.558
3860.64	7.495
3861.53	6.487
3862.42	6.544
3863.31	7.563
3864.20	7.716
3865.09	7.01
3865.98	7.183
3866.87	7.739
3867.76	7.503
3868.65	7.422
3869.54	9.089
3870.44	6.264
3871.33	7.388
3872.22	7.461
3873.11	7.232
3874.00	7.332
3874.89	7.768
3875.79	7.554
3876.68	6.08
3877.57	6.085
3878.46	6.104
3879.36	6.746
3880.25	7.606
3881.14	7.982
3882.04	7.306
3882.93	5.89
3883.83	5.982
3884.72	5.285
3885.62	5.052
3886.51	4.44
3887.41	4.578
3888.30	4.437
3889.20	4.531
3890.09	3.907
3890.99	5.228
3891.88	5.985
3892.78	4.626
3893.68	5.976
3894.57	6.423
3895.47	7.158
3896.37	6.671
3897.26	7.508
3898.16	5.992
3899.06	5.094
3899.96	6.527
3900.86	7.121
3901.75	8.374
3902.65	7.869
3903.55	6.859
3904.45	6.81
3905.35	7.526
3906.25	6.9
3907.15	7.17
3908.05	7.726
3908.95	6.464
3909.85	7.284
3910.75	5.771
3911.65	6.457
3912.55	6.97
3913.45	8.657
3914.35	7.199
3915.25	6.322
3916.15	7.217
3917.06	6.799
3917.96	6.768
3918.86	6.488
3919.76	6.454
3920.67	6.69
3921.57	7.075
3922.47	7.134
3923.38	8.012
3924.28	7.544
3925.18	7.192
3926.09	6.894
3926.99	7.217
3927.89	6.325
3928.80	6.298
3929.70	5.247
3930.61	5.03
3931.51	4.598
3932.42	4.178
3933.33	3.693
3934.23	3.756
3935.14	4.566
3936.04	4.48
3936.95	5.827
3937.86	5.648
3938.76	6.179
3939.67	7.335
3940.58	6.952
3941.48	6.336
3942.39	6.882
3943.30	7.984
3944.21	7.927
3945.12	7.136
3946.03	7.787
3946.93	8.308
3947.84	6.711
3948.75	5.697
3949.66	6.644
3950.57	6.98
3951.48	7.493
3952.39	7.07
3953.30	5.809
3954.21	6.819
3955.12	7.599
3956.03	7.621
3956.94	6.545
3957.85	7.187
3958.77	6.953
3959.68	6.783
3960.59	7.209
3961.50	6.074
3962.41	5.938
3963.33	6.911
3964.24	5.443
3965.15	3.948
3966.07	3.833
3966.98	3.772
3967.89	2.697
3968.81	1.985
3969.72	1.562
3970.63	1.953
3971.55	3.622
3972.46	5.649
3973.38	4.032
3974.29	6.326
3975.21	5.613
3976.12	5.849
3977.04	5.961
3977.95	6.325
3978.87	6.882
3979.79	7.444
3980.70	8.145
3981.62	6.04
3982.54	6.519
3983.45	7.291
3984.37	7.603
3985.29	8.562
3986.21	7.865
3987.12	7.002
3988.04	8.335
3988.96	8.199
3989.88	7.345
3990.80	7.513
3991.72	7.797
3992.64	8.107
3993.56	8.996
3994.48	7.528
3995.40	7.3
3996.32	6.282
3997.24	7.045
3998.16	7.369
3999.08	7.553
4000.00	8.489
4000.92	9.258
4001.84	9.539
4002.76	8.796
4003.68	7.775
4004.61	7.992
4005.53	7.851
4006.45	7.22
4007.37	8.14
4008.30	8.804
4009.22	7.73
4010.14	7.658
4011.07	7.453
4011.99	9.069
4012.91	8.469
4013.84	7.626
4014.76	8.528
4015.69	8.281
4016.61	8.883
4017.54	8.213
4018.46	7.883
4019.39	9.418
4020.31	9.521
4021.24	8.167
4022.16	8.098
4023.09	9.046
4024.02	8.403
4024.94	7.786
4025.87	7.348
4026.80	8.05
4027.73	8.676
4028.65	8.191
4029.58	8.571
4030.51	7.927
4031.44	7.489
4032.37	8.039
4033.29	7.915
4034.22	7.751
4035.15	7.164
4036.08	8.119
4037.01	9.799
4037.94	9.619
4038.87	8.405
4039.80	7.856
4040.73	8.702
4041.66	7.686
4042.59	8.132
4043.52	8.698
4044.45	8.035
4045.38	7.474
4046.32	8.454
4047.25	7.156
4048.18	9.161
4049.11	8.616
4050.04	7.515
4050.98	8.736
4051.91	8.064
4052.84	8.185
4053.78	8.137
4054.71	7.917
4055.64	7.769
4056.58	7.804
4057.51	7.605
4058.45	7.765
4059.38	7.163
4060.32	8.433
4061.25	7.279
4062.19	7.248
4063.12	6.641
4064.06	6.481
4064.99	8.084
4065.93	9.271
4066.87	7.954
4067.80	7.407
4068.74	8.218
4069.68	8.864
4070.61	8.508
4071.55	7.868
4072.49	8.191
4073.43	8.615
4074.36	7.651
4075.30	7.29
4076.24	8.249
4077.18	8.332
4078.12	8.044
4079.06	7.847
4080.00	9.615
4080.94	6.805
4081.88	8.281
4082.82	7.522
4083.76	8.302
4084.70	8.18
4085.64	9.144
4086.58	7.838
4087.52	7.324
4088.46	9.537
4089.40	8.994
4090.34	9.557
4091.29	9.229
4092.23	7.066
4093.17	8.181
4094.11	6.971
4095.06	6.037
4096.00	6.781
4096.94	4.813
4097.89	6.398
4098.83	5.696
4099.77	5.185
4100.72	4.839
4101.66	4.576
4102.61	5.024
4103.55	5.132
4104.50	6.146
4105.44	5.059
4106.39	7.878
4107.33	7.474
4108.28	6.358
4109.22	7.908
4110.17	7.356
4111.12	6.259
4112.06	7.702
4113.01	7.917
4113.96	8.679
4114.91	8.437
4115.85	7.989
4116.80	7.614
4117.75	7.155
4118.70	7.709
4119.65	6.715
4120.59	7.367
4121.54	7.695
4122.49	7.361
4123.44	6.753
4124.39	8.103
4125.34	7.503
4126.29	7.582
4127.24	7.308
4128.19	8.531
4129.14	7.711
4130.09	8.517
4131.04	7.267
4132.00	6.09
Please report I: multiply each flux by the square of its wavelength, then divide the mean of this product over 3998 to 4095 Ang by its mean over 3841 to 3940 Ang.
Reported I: 1.3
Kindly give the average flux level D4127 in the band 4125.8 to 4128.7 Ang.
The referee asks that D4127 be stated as 7.81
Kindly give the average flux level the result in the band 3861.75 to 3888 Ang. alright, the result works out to 6.81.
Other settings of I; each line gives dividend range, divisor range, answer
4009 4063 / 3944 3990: 1.35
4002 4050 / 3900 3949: 1.31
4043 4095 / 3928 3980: 1.47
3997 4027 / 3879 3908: 1.40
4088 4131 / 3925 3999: 1.23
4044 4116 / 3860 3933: 1.26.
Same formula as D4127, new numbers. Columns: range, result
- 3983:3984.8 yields 7.43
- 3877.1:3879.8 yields 6.31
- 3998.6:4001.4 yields 8.45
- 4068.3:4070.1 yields 8.52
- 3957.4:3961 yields 7.02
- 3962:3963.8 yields 6.41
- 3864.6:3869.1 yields 7.38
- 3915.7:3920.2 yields 6.74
